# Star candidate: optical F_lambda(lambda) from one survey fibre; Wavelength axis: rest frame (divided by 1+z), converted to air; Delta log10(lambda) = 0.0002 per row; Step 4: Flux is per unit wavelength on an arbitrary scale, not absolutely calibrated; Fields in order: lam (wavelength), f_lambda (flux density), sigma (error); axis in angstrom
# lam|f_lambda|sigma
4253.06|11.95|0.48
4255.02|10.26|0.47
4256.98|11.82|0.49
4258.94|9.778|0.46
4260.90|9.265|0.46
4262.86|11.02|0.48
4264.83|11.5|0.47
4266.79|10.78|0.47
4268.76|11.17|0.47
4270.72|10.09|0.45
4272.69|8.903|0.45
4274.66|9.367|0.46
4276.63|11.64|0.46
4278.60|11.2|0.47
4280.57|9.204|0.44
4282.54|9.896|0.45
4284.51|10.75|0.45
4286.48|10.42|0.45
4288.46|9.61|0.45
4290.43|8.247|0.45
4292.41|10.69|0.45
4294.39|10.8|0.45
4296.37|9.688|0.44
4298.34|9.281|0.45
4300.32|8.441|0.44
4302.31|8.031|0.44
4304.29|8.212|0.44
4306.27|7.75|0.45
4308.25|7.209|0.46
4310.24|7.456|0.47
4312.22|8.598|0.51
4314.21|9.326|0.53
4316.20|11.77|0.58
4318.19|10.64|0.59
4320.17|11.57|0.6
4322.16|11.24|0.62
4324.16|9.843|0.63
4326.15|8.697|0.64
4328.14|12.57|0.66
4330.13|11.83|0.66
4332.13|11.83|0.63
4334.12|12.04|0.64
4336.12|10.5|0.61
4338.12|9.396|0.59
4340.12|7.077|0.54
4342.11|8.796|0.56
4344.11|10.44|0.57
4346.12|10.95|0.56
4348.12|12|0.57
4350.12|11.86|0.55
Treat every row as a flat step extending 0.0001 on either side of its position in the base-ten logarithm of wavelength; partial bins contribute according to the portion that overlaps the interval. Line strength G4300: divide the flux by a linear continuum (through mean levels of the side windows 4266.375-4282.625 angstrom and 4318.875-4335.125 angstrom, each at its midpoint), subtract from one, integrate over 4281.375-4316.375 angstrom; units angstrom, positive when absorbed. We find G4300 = 4.9 angstrom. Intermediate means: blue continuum 10.2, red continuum 11.2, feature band 9.17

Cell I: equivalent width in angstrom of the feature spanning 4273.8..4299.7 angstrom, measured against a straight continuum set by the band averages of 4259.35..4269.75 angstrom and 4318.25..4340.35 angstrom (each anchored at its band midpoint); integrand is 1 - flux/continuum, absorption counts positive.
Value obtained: 1.6 angstrom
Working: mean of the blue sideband 10.7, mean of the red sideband 10.7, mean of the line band 10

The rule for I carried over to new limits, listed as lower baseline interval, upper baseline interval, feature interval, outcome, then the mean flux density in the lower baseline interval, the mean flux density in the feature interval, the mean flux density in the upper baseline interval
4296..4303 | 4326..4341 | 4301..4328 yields 0.82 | 8.82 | 9.35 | 10.6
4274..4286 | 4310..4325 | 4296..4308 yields 2.16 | 10.4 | 8.43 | 10.2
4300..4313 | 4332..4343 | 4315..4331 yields -3.73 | 7.92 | 11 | 9.81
